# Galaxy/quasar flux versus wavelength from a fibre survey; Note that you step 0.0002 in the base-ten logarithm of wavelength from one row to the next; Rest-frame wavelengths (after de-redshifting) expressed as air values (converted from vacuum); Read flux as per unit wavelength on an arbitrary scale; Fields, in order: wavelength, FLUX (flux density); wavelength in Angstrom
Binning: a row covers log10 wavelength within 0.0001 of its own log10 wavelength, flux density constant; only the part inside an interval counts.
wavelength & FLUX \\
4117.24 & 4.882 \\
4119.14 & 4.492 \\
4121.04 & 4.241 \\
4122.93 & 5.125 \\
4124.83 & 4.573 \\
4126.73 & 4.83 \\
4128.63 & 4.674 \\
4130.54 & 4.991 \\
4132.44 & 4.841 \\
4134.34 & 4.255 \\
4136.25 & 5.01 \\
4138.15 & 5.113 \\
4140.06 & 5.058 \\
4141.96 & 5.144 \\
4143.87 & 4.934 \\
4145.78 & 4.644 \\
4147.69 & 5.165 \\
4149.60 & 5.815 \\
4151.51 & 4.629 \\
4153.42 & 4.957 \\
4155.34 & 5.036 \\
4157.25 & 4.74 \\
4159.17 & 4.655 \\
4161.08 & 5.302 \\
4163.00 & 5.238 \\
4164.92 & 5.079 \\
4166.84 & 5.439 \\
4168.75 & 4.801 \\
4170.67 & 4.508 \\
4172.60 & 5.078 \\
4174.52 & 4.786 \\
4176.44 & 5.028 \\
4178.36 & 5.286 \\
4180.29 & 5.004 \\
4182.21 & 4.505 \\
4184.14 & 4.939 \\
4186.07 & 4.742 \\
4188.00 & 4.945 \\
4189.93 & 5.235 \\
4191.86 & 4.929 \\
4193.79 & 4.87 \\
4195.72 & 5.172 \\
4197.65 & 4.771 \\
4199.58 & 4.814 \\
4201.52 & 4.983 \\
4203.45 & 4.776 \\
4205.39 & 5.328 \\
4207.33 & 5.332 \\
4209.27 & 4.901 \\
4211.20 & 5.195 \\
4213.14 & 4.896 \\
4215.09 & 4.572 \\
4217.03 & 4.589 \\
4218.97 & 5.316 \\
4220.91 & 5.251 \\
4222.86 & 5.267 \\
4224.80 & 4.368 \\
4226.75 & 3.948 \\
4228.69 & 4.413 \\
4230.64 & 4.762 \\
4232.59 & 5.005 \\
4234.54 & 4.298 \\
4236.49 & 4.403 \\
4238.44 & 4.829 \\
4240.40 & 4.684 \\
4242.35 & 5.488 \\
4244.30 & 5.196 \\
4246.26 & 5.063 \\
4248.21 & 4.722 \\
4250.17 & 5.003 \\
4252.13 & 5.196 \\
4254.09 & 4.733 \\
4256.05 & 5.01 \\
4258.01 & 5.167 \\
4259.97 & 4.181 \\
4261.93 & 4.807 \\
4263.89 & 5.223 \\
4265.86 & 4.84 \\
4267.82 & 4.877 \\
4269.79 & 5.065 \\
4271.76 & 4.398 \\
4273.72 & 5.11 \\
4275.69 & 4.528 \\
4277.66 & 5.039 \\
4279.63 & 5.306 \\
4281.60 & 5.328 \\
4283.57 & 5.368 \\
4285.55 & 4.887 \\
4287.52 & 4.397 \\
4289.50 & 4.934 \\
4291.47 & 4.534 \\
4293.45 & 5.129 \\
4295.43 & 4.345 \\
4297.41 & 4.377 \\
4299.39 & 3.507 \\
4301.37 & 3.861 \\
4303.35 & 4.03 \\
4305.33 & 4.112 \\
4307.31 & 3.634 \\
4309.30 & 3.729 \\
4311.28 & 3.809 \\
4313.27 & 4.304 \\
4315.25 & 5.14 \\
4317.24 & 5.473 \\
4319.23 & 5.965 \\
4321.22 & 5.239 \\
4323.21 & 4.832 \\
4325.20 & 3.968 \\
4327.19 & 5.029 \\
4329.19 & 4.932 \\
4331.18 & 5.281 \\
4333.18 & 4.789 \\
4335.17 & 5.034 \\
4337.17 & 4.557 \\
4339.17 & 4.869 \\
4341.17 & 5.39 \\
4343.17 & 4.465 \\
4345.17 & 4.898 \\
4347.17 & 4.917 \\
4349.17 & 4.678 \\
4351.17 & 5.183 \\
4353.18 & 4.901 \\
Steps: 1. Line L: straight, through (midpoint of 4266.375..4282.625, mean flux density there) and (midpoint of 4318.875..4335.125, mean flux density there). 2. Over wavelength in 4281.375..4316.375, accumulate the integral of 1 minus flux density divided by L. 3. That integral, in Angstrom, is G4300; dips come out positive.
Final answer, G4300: 4.0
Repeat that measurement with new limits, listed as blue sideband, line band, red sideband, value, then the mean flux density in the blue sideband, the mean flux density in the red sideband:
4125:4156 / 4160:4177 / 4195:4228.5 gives -0.4 Angstrom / 4.93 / 4.9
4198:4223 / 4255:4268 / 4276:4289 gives 0.4 Angstrom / 5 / 5.02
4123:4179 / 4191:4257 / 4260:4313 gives -1.9 Angstrom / 4.95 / 4.57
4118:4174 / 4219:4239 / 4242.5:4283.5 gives 1.1 Angstrom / 4.91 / 4.96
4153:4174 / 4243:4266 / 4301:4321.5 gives -1.3 Angstrom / 4.98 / 4.48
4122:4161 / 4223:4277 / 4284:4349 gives -0.6 Angstrom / 4.92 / 4.64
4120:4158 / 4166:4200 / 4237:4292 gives -0.2 Angstrom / 4.89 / 4.92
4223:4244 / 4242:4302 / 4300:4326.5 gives -3.3 Angstrom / 4.67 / 4.46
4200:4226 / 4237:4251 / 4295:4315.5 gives -1.0 Angstrom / 4.97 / 4.03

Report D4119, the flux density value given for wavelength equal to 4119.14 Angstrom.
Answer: 4.492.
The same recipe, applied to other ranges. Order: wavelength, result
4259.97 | 4.181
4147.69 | 5.165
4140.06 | 5.058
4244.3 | 5.196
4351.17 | 5.183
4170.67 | 4.508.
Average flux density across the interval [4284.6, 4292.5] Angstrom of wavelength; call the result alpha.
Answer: 4.69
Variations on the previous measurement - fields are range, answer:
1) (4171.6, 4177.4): 4.96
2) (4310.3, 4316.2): 4.42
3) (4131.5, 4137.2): 4.7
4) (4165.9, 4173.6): 4.96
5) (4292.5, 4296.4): 4.73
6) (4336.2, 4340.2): 4.72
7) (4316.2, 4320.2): 5.71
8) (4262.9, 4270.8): 5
